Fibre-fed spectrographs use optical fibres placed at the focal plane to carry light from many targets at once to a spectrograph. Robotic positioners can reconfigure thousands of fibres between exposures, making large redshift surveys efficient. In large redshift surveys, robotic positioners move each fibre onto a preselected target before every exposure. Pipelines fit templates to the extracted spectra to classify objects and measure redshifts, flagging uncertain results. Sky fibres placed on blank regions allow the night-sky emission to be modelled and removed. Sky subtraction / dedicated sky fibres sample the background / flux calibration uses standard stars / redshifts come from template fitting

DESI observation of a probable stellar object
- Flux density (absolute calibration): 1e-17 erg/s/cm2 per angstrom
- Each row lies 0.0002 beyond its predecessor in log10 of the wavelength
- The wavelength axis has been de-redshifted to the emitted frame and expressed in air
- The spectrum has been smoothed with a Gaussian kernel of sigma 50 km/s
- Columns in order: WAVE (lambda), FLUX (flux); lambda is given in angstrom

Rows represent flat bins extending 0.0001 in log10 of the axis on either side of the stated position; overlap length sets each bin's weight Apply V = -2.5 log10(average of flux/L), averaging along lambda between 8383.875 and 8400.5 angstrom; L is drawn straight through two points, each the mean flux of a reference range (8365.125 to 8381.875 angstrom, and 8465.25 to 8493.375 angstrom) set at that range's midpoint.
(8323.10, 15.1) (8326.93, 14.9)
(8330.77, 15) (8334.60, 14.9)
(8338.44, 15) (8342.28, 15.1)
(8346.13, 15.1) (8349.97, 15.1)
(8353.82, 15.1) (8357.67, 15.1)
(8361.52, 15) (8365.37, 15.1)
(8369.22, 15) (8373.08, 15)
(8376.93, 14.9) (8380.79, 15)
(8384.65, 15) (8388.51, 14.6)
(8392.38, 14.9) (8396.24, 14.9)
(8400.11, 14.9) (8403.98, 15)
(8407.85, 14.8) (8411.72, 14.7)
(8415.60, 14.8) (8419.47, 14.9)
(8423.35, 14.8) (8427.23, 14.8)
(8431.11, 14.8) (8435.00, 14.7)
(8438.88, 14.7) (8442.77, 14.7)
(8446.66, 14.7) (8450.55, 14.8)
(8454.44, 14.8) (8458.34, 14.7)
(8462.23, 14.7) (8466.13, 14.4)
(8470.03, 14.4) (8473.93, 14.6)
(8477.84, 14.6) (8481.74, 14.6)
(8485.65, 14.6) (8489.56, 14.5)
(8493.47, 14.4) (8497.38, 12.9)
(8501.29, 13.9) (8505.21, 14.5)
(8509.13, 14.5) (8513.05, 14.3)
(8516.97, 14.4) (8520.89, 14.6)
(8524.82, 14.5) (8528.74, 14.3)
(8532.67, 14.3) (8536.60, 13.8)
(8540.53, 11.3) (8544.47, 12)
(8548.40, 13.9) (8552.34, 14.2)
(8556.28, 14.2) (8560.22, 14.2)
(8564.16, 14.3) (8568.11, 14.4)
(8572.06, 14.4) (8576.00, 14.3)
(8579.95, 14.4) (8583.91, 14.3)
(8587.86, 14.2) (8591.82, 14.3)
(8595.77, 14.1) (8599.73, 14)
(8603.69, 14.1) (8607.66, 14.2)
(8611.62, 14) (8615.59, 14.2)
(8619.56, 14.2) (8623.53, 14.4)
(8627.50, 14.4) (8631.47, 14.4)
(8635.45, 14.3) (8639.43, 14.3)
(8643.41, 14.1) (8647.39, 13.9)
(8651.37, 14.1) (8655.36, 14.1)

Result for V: 0.005 mag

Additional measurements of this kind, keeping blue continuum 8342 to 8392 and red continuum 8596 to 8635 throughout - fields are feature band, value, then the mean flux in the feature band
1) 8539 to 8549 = 0.179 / 12.2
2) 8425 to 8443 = 0.003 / 14.7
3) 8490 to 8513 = 0.036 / 14.1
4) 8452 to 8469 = 0.004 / 14.6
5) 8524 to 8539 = 0.027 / 14.1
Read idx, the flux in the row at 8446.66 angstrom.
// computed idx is 14.7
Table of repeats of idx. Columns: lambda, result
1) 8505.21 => 14.5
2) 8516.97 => 14.4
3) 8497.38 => 12.9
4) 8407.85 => 14.8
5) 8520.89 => 14.6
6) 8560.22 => 14.2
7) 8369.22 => 15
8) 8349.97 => 15.1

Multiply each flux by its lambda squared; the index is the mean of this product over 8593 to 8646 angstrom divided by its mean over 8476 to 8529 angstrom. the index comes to 1.02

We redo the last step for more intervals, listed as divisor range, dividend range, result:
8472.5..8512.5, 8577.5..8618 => 1.02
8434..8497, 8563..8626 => 1.01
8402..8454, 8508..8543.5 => 0.96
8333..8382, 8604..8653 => 1.01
